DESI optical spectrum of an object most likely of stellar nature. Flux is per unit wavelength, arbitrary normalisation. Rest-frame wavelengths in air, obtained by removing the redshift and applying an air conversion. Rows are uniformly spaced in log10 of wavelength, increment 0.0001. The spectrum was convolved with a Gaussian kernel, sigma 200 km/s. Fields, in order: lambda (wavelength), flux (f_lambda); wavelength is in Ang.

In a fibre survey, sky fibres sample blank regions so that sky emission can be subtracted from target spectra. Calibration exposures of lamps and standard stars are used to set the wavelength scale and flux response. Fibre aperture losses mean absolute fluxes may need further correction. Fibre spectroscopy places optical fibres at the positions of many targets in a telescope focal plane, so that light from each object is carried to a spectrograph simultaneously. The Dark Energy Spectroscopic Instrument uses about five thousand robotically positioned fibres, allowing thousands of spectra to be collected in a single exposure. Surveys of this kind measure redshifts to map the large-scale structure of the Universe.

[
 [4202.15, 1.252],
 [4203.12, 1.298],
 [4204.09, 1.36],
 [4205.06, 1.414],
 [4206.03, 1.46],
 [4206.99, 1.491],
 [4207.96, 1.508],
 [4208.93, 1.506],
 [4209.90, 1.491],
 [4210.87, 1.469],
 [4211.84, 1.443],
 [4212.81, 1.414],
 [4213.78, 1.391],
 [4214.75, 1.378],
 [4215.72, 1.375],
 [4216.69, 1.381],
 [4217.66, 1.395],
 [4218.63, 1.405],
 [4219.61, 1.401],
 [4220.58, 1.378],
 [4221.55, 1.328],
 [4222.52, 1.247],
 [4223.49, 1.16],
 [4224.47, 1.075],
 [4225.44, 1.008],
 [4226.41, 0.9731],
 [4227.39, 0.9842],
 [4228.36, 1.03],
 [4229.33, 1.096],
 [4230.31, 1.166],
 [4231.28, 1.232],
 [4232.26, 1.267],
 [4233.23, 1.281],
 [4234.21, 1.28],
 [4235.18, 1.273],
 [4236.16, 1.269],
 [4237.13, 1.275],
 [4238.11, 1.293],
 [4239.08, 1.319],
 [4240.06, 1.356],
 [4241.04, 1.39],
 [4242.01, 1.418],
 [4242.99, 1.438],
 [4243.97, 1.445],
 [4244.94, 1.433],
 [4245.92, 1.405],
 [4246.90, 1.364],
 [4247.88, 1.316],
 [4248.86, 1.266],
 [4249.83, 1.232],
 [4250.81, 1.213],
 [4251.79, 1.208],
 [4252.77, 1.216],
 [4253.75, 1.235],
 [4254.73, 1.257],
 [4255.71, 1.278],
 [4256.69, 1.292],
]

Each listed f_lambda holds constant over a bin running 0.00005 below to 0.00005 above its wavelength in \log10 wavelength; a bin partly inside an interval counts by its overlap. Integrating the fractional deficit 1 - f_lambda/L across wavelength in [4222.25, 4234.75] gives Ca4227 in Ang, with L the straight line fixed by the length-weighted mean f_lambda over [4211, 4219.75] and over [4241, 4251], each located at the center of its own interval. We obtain 2.2 Ang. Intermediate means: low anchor 1.4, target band 1.14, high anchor 1.36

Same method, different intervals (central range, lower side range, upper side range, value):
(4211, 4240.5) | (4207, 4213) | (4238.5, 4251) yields 3.3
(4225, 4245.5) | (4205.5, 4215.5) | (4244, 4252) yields 1.7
